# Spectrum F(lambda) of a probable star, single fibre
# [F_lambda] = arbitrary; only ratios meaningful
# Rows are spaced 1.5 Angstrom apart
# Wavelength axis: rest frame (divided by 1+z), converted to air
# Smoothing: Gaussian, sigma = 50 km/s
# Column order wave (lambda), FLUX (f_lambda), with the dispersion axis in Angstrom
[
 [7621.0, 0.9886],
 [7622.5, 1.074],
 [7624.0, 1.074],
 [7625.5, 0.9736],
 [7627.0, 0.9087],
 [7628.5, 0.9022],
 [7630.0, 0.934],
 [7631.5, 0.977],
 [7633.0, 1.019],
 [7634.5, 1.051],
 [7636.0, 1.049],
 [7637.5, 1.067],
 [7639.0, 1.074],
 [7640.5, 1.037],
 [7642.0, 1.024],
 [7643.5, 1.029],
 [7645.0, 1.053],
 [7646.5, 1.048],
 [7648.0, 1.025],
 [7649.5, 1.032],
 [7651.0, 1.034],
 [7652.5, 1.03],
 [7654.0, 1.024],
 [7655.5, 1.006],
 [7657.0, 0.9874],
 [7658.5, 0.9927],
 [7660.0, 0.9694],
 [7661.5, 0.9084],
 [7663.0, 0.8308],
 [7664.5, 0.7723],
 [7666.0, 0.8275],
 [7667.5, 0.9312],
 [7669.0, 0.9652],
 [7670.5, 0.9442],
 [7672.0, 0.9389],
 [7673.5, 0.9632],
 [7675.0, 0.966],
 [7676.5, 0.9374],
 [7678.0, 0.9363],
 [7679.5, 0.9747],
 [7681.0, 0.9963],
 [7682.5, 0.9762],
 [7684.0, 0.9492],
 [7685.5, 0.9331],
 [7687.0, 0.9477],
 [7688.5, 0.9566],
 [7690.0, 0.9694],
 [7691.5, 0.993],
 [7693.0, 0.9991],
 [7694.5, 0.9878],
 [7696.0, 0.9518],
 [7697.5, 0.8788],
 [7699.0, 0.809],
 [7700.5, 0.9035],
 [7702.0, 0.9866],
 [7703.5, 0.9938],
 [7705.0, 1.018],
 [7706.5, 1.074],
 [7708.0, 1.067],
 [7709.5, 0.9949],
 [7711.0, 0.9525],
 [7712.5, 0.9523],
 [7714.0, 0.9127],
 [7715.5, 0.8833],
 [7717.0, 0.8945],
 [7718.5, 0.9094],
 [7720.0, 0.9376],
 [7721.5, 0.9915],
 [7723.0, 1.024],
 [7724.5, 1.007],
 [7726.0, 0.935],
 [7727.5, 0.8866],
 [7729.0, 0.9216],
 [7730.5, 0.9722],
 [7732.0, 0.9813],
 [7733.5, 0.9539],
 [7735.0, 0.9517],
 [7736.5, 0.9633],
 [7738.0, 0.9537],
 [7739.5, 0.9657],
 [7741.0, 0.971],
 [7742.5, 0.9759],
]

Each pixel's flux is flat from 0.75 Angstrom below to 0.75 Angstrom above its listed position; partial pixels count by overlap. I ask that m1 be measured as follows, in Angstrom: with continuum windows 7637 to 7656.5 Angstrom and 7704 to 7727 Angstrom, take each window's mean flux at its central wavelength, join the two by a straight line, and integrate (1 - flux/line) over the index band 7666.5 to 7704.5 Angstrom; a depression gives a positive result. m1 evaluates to 1.80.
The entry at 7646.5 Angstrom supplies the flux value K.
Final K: 1.048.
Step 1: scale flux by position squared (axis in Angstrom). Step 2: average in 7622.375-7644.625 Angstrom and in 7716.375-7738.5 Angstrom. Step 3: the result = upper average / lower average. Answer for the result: 1.0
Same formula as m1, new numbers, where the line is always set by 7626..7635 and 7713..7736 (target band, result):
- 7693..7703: 0.24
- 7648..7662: -0.63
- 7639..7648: -0.74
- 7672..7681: -0.03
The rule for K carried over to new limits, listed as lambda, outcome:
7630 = 0.934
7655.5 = 1.006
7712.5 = 0.9523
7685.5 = 0.9331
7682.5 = 0.9762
